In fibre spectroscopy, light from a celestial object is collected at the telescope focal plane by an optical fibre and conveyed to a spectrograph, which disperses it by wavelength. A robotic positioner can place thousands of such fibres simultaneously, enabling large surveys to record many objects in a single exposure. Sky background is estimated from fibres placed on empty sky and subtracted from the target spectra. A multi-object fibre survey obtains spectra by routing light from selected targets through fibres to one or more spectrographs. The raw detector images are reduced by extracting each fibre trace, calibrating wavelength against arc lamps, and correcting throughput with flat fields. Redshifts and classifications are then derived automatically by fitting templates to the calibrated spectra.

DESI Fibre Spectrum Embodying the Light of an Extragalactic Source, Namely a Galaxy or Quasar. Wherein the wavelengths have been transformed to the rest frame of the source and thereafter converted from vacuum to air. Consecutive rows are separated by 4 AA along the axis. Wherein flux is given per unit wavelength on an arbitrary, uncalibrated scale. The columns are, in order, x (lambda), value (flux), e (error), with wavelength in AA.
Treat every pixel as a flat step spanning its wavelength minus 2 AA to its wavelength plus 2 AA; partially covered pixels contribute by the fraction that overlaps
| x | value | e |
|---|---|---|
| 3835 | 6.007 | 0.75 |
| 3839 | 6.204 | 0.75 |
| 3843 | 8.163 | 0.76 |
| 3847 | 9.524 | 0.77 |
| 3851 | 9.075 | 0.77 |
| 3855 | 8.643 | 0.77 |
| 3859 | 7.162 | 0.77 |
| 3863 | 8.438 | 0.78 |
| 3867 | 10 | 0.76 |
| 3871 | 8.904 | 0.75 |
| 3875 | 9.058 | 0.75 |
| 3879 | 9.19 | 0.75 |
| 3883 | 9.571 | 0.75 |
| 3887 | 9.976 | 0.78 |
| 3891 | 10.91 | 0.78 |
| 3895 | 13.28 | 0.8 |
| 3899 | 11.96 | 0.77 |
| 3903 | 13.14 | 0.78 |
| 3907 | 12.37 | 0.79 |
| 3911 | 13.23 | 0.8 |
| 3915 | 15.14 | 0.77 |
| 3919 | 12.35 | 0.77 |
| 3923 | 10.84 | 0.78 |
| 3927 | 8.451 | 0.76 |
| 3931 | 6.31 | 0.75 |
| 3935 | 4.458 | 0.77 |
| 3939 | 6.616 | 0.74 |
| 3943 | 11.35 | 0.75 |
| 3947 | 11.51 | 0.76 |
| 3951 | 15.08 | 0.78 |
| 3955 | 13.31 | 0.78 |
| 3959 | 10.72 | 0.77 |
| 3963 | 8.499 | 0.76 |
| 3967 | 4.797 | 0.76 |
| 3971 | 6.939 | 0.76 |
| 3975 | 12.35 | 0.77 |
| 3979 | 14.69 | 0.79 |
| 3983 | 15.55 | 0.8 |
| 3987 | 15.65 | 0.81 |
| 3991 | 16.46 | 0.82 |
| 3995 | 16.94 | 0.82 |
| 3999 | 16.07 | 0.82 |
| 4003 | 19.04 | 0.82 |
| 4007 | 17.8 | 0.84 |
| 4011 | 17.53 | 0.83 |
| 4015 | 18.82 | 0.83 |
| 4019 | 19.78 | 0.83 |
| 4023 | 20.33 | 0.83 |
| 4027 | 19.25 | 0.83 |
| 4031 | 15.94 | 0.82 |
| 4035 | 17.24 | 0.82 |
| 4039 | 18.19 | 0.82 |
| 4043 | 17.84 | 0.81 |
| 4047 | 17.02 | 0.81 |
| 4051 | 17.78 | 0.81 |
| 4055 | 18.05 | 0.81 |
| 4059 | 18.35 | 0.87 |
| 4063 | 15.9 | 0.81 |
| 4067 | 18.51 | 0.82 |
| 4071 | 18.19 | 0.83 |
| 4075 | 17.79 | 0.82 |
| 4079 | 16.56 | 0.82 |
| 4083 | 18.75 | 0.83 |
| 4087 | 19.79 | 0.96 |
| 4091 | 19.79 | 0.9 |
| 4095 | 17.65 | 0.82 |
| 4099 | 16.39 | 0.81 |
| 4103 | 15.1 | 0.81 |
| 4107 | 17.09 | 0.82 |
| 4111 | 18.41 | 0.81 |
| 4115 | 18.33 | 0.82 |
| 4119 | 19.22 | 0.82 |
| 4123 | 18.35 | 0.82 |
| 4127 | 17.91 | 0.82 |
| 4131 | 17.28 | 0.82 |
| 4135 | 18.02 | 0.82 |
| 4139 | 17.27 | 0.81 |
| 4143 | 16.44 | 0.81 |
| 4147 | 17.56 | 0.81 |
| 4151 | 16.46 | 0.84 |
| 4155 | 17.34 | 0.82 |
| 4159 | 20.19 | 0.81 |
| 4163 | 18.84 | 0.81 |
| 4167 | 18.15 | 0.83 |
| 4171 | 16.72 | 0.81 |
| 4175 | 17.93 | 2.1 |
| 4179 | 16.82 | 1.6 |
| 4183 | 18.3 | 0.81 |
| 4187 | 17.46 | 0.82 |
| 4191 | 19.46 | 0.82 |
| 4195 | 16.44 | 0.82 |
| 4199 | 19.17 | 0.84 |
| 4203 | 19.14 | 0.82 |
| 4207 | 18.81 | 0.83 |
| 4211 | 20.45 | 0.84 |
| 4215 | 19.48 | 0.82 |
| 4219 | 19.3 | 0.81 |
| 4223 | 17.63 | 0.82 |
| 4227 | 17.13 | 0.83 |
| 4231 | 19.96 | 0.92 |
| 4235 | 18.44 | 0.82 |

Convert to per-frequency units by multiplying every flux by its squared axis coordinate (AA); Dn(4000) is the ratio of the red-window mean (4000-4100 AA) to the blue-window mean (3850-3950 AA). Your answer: 1.92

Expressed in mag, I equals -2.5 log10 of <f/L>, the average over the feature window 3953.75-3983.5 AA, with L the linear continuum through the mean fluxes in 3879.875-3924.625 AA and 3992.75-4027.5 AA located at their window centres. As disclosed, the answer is 0.45 mag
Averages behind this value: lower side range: 12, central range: 10.6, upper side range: 18.3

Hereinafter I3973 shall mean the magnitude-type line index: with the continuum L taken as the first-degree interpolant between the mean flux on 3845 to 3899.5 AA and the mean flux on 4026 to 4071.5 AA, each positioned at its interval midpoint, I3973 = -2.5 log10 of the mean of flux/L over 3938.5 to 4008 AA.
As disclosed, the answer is 0.10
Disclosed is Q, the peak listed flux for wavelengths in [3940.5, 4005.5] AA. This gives 19.04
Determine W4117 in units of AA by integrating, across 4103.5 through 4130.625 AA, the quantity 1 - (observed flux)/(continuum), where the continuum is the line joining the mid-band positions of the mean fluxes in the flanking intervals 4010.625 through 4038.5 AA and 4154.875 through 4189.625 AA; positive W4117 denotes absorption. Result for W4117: 0.3 AA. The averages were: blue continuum 18.5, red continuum 18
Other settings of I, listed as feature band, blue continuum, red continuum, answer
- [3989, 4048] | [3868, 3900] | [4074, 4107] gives -0.18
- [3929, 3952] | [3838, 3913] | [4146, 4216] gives 0.30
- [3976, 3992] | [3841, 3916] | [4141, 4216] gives -0.17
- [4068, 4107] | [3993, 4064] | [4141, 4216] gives 0.01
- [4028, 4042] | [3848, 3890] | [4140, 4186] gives -0.24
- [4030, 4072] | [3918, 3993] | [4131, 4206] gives -0.25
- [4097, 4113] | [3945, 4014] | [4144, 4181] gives -0.02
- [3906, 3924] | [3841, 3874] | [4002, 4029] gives -0.04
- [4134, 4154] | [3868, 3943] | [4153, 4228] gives 0.00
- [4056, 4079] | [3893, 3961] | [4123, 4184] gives -0.16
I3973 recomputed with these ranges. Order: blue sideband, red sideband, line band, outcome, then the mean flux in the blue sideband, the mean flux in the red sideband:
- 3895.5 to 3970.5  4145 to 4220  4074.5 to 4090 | -0.21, 10.5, 18.3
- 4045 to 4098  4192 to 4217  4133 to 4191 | 0.05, 18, 18.9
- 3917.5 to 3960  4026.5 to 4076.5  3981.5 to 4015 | -0.21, 10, 17.6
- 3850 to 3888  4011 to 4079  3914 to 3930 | 0.05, 8.97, 18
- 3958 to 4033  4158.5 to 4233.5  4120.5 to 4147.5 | -0.01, 15.2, 18.5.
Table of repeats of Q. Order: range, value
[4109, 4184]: 20.19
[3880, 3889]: 9.976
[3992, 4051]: 20.33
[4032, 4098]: 19.79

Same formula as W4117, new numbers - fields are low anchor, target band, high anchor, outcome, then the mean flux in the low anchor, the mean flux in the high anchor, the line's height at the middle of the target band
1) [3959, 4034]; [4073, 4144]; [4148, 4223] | -3.1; 15.3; 18.3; 17.1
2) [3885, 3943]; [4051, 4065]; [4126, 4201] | -2.6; 10.7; 17.8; 14.8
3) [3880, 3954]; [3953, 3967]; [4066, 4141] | 2.8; 10.9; 17.9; 12.5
